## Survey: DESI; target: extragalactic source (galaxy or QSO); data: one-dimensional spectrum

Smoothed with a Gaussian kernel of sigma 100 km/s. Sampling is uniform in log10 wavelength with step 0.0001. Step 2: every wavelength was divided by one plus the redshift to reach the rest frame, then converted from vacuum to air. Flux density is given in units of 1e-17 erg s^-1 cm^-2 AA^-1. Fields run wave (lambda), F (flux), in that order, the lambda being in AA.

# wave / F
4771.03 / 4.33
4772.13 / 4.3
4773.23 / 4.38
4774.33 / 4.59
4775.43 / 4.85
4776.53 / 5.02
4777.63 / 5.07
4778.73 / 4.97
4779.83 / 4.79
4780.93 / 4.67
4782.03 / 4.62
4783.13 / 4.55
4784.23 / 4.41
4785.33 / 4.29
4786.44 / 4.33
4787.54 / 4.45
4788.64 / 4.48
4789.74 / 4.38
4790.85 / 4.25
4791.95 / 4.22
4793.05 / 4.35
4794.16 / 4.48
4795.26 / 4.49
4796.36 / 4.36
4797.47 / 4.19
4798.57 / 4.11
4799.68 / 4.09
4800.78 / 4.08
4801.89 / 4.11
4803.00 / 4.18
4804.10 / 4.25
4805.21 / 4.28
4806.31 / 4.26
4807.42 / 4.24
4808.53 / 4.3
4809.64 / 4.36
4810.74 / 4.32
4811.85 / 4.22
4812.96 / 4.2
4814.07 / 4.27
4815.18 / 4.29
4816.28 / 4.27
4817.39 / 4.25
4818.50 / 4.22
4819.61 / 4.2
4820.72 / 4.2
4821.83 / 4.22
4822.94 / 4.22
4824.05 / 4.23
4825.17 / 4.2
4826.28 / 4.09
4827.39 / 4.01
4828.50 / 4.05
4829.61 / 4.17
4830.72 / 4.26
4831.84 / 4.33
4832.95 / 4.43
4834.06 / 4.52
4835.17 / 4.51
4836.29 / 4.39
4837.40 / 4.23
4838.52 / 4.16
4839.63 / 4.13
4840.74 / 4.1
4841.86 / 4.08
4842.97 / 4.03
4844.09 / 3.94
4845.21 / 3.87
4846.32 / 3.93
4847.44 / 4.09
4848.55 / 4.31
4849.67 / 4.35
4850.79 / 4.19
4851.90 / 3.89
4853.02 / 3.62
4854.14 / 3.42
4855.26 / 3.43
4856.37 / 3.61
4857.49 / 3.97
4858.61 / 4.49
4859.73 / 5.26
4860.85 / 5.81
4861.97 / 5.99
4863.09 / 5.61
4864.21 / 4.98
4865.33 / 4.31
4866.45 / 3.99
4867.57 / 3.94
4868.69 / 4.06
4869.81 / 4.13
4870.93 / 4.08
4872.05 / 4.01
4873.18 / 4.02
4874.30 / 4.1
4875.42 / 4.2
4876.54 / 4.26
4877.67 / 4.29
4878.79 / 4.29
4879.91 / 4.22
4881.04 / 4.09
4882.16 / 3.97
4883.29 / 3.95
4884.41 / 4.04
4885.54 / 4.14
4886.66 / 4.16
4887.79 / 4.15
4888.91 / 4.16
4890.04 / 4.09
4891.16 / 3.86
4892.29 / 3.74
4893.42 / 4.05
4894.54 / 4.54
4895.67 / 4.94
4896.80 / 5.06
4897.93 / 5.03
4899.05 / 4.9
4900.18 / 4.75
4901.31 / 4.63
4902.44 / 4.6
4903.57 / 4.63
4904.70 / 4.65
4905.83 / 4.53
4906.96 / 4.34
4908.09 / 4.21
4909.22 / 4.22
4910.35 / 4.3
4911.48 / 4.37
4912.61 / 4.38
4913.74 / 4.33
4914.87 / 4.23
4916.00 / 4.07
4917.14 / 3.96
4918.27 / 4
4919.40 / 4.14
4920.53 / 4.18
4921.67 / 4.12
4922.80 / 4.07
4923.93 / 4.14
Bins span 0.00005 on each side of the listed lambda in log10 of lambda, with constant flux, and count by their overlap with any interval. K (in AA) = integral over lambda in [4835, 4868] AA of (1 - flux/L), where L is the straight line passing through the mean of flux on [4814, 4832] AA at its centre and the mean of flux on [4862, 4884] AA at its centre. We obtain -0.3 AA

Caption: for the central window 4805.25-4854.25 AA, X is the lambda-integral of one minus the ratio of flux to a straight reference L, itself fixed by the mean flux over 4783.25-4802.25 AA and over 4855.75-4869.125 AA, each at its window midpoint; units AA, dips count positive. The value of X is 3.4 AA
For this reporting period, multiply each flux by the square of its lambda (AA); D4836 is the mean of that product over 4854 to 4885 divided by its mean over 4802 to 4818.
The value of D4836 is 1.04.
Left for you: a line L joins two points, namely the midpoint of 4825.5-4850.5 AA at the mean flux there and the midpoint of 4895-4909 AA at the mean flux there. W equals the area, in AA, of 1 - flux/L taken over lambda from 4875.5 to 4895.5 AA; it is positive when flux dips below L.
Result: 1.8 AA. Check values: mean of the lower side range 4.18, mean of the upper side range 4.67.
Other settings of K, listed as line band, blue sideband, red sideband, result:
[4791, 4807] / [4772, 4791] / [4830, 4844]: 0.85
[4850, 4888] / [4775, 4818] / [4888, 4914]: 1.48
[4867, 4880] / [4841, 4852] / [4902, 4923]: 0.10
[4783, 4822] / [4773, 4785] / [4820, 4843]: 1.89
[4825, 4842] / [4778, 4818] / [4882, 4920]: 0.42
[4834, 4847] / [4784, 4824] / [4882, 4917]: 0.48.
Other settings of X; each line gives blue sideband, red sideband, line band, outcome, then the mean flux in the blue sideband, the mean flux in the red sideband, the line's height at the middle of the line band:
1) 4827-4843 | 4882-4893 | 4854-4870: -1.45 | 4.24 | 4.03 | 4.13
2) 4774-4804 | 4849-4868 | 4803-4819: 0.63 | 4.45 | 4.41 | 4.44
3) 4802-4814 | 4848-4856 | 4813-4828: -0.20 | 4.26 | 3.88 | 4.15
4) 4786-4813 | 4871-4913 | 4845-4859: 1.21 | 4.28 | 4.32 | 4.3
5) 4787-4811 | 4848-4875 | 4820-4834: 0.28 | 4.28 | 4.31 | 4.3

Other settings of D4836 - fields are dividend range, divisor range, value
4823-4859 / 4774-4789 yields 0.90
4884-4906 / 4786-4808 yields 1.08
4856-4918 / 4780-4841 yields 1.05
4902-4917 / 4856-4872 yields 0.97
